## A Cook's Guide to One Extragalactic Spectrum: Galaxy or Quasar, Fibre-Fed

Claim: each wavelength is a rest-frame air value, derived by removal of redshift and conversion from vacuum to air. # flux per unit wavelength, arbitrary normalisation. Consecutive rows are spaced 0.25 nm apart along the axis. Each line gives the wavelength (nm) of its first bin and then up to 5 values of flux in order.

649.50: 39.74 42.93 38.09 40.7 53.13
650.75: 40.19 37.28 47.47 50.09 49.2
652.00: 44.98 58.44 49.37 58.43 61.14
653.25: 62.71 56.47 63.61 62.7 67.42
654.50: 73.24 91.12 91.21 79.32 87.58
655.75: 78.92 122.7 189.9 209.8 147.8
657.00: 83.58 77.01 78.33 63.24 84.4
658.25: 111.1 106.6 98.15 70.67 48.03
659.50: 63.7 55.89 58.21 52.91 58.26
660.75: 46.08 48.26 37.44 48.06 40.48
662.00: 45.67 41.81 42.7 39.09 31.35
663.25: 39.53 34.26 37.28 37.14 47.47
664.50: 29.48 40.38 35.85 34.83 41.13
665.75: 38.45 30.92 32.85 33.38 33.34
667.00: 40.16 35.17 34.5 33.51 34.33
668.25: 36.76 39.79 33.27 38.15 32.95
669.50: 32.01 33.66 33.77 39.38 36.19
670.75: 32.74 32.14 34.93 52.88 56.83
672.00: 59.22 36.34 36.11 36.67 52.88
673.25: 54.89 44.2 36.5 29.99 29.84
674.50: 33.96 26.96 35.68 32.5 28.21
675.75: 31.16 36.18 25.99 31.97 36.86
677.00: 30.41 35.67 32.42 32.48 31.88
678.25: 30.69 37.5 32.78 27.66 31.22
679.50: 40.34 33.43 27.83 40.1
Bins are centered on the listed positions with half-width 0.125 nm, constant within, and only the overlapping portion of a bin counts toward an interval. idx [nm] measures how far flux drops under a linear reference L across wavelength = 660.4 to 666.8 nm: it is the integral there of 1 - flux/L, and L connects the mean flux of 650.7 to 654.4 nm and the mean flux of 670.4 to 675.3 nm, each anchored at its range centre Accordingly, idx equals 0.97 nm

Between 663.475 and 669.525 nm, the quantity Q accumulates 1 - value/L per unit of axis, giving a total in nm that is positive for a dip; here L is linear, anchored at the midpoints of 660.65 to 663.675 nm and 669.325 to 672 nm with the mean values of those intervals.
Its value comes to 0.64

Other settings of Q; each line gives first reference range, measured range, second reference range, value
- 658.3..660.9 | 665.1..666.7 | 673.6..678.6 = 0.55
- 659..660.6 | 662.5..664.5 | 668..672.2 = 0.51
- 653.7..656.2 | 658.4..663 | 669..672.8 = 0.98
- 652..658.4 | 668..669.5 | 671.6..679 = 0.49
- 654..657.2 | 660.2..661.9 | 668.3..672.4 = 0.73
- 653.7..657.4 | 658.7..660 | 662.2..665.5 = 0.15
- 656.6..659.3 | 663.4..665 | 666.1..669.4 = 0.51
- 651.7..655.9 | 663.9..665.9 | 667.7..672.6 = 0.41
